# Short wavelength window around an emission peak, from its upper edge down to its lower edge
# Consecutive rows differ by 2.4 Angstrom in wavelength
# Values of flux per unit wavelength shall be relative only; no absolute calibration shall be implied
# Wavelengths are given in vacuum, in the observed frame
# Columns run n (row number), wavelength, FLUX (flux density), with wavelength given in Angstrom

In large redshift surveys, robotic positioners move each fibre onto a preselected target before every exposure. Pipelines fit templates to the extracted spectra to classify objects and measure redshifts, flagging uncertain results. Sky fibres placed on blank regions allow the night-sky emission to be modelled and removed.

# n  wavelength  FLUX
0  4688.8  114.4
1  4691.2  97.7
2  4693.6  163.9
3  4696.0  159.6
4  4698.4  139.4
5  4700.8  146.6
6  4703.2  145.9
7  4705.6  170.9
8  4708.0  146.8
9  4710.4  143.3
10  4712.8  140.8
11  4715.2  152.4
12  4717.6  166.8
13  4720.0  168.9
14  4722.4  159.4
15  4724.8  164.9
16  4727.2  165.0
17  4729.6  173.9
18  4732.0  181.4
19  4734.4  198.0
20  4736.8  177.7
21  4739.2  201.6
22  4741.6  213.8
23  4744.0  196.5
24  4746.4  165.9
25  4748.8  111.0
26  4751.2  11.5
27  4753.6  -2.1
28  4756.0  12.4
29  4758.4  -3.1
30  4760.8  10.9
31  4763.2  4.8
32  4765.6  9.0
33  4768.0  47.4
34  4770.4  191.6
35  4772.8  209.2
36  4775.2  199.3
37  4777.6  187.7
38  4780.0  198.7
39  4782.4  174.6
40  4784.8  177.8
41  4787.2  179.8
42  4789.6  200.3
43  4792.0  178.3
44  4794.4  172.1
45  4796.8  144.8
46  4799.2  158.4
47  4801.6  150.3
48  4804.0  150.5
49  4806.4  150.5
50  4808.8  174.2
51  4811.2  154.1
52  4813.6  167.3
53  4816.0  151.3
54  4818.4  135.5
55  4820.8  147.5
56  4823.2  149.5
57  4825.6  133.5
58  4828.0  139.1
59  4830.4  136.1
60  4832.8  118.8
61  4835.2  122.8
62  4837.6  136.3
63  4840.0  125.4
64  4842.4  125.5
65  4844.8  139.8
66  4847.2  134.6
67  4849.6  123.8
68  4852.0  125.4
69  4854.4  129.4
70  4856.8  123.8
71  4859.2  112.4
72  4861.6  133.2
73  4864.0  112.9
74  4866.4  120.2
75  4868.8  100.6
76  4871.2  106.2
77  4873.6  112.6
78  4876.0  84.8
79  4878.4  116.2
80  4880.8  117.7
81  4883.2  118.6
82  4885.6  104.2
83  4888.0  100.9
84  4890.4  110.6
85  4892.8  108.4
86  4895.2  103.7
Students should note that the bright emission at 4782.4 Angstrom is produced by C IV 1549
